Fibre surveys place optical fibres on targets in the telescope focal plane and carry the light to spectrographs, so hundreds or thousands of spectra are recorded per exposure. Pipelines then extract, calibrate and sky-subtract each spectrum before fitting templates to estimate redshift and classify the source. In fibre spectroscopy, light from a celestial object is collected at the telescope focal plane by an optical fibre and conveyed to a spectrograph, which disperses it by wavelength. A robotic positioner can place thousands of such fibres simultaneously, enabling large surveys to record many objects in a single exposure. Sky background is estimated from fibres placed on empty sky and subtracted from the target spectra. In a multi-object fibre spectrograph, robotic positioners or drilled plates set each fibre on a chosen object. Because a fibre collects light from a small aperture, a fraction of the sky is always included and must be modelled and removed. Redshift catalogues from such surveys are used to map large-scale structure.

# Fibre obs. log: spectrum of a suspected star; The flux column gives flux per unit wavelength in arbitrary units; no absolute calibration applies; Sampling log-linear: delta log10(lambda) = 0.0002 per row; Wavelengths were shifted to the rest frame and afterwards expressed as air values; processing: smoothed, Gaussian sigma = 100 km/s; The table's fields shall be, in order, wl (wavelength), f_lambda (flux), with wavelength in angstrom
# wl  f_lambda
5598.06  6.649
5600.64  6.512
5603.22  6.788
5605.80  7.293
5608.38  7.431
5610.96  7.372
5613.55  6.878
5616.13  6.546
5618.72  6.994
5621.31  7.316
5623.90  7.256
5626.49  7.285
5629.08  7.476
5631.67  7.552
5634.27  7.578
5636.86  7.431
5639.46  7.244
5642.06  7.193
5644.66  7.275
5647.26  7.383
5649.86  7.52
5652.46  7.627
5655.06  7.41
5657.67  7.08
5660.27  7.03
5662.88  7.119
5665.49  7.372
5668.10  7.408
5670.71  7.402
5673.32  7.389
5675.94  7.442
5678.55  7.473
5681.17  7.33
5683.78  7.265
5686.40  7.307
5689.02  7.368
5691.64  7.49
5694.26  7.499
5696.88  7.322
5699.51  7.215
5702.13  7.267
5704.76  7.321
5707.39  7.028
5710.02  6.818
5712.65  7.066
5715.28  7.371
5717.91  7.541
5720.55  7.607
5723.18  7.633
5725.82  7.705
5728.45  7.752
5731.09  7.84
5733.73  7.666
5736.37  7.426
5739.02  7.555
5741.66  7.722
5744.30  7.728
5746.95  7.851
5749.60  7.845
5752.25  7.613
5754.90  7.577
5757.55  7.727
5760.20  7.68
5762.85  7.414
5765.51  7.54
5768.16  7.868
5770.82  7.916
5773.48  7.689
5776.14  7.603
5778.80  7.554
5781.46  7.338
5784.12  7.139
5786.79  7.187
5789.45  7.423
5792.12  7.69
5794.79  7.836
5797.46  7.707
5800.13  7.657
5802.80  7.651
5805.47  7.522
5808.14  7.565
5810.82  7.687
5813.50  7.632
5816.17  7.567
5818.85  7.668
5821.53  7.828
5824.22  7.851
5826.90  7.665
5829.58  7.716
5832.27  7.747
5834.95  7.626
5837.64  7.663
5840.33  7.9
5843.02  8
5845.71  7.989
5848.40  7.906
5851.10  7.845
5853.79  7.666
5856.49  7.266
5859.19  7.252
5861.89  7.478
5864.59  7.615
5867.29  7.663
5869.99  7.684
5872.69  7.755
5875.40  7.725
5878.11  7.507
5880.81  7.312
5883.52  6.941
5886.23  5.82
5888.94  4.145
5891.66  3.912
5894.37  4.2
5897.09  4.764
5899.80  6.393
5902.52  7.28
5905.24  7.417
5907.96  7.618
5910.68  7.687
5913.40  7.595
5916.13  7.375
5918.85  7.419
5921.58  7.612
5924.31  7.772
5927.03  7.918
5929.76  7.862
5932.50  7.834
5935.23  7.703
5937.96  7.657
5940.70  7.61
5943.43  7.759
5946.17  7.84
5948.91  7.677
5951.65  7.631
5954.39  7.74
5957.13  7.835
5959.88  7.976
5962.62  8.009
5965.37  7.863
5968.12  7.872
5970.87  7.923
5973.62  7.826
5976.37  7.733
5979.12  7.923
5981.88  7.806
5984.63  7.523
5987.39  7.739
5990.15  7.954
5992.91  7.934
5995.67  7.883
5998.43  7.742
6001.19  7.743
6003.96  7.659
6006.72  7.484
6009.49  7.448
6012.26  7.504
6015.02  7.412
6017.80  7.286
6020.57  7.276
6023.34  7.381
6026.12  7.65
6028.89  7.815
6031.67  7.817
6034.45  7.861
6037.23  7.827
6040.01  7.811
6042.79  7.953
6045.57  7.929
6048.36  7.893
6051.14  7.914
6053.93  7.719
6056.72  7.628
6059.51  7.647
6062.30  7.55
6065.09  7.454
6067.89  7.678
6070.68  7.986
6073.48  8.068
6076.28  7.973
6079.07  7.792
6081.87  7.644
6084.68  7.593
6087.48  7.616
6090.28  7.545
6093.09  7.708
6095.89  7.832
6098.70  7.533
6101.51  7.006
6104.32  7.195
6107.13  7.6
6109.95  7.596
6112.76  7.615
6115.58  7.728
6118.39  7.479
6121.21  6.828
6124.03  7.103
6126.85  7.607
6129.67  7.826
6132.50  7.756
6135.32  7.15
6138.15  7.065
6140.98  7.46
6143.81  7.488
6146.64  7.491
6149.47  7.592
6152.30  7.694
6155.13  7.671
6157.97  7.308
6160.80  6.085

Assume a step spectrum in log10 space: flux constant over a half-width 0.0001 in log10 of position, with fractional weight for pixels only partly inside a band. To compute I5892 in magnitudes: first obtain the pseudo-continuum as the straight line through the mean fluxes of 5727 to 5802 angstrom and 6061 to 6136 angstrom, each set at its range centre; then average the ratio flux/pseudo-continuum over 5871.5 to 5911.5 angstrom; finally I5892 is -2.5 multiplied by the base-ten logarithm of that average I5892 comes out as 0.19 mag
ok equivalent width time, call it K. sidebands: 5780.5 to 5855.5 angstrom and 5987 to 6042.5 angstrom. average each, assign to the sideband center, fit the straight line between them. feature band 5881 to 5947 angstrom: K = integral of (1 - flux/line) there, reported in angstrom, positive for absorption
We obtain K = 6.4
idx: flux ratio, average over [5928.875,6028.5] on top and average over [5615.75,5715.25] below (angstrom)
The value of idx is 1.06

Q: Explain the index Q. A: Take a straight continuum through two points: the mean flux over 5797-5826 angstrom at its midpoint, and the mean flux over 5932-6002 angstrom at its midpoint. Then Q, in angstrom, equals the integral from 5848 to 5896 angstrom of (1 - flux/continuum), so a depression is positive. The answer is 5.47 angstrom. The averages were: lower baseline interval 7.67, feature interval 6.84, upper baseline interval 7.8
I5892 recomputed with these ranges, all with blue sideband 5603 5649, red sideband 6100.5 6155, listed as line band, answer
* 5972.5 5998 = -0.060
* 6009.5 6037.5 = -0.023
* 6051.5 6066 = -0.030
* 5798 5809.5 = -0.042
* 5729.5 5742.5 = -0.050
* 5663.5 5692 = -0.015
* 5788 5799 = -0.050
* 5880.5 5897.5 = 0.376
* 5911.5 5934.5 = -0.044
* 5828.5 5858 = -0.060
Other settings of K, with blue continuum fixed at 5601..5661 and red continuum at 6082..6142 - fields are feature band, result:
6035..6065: -1.3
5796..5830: -1.6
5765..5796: -1.0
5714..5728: -0.6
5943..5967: -1.4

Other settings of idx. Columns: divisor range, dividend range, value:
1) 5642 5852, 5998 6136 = 1.01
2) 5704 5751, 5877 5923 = 0.87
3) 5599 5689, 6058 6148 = 1.04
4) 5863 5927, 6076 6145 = 1.09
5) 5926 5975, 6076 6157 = 0.96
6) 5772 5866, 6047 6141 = 0.99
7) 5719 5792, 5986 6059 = 1.01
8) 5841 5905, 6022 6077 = 1.13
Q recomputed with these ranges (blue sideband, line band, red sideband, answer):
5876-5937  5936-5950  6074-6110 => -1.4 angstrom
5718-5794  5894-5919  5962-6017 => 2.8 angstrom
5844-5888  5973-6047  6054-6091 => -0.7 angstrom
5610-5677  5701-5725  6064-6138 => 0.1 angstrom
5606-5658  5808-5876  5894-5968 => -2.6 angstrom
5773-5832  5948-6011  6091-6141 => -2.2 angstrom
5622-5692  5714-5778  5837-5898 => -4.2 angstrom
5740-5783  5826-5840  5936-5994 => 0.0 angstrom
